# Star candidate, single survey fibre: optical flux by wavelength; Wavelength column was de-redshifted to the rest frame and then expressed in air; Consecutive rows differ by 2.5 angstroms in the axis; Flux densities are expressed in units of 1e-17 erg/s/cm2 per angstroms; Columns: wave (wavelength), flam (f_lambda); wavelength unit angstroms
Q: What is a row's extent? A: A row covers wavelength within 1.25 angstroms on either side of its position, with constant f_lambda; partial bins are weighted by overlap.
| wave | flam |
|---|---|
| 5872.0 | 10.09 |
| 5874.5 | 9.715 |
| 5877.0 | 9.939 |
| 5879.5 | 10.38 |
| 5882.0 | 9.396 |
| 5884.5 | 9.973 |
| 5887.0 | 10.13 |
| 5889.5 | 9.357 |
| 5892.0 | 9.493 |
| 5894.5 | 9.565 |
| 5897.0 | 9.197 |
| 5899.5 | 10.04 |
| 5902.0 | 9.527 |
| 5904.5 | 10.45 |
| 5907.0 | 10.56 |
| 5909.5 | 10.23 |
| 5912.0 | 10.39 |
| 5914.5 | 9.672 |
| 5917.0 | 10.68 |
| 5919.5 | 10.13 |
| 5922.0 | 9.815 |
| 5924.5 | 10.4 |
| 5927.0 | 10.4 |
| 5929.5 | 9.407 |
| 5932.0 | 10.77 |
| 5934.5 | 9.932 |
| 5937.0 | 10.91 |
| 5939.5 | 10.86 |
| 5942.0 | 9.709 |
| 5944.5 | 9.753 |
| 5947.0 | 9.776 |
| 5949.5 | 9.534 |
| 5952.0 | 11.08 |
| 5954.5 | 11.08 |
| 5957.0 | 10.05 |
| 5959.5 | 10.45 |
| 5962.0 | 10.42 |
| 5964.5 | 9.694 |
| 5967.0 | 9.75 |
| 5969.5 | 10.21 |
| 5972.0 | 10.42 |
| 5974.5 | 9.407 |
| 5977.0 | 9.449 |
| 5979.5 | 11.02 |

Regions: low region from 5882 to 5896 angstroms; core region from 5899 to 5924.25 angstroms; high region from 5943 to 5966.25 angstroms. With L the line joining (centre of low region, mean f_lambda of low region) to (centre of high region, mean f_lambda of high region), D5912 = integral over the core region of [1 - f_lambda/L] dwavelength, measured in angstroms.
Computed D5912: -0.8 angstroms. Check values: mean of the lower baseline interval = 9.67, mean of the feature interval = 10.2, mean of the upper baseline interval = 10.2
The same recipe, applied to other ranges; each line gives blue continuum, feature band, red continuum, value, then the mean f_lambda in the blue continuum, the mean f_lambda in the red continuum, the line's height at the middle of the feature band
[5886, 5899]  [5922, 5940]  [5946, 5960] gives -0.48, 9.57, 10.3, 10.1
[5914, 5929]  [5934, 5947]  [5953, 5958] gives 0.26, 10.2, 10.6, 10.4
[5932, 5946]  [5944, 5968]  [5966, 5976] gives -0.19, 10.3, 9.94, 10.1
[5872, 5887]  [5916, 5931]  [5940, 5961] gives -0.06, 9.92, 10.2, 10.1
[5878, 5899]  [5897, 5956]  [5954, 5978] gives -1.90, 9.7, 10.1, 9.88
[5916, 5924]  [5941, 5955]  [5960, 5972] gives 0.03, 10.2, 10.1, 10.1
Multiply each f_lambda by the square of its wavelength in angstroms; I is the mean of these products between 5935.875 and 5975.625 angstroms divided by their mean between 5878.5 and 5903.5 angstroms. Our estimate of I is 1.1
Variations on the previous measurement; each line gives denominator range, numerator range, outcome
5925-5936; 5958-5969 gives 1.00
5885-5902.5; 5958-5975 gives 1.07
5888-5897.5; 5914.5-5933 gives 1.09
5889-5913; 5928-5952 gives 1.04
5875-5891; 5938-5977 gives 1.05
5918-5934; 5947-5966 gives 1.02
